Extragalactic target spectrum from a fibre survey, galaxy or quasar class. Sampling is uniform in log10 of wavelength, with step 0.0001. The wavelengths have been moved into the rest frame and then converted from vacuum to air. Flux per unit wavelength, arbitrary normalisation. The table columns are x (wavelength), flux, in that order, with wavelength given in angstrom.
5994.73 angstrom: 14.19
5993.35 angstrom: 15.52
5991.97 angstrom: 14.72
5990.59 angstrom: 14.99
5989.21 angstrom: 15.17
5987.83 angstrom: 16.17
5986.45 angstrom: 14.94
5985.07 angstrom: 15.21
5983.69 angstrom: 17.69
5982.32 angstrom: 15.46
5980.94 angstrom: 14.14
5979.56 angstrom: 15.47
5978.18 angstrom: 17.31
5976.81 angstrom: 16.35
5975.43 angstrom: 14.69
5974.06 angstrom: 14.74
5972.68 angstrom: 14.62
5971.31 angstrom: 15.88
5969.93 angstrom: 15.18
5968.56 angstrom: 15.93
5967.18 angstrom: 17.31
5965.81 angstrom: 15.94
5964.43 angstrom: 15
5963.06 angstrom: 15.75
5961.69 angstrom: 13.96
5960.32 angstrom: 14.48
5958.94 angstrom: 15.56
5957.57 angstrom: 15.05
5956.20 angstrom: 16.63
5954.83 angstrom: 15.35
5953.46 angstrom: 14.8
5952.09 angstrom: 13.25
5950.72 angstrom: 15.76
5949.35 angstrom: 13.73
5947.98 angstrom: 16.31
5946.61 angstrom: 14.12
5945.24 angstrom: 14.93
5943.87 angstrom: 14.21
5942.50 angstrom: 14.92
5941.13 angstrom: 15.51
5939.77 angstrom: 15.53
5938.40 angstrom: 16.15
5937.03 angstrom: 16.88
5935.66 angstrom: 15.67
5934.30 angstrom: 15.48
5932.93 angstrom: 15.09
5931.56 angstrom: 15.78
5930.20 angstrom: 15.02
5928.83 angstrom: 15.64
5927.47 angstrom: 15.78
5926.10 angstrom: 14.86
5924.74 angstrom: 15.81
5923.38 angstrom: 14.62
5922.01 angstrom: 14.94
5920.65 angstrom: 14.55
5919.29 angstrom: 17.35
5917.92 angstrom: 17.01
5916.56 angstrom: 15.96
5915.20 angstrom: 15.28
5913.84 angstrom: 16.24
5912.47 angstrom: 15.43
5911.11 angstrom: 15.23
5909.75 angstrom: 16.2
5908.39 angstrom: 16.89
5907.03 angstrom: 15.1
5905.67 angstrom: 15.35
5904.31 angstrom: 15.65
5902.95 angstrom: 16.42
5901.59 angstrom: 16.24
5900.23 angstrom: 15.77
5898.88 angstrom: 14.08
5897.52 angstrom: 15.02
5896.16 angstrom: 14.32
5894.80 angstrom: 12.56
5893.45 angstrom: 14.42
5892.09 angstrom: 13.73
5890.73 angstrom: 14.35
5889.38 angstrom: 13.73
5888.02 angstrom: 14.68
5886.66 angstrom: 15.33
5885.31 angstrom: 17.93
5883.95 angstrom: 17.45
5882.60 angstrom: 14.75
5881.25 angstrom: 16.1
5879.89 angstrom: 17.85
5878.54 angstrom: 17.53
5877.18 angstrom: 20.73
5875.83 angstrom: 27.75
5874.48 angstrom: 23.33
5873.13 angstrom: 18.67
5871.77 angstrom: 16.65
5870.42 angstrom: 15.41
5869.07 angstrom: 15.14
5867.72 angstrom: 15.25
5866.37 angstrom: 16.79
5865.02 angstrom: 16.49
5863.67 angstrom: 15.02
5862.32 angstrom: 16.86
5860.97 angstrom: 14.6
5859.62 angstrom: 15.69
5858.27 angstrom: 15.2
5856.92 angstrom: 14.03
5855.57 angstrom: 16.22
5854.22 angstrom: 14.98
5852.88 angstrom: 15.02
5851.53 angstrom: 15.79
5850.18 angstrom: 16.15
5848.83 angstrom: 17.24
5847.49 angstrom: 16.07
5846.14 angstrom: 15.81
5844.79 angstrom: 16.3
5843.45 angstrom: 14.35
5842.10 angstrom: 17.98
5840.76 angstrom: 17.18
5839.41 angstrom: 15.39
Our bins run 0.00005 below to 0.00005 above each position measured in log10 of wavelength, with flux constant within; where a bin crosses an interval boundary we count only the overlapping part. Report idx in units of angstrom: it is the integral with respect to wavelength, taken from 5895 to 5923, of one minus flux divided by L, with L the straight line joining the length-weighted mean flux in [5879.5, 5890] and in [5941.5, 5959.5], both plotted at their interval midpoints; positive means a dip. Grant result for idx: 0.0 angstrom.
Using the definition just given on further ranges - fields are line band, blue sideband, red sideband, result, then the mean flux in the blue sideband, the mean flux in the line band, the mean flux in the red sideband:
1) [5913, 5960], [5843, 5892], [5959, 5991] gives 1.4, 16.5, 15.4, 15.5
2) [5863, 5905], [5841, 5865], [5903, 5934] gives -1.9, 15.8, 16.4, 15.6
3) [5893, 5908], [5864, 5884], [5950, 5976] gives 1.8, 18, 15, 15.3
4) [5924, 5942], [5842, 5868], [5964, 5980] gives 0.1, 15.7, 15.6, 15.7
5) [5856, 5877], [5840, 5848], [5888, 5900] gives -2.7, 16.3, 17.2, 14.1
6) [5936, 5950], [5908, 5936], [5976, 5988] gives 0.4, 15.6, 15.2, 15.8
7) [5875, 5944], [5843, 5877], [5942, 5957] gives -0.8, 16.7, 15.9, 14.9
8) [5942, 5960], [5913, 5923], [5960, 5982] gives 0.7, 15.8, 15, 15.4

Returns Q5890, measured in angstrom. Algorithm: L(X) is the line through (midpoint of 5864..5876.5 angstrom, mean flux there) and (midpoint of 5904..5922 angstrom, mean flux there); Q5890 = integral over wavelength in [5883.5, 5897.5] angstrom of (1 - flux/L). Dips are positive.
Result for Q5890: 1.9 angstrom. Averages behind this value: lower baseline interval 18.3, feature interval 14.8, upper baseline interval 15.8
